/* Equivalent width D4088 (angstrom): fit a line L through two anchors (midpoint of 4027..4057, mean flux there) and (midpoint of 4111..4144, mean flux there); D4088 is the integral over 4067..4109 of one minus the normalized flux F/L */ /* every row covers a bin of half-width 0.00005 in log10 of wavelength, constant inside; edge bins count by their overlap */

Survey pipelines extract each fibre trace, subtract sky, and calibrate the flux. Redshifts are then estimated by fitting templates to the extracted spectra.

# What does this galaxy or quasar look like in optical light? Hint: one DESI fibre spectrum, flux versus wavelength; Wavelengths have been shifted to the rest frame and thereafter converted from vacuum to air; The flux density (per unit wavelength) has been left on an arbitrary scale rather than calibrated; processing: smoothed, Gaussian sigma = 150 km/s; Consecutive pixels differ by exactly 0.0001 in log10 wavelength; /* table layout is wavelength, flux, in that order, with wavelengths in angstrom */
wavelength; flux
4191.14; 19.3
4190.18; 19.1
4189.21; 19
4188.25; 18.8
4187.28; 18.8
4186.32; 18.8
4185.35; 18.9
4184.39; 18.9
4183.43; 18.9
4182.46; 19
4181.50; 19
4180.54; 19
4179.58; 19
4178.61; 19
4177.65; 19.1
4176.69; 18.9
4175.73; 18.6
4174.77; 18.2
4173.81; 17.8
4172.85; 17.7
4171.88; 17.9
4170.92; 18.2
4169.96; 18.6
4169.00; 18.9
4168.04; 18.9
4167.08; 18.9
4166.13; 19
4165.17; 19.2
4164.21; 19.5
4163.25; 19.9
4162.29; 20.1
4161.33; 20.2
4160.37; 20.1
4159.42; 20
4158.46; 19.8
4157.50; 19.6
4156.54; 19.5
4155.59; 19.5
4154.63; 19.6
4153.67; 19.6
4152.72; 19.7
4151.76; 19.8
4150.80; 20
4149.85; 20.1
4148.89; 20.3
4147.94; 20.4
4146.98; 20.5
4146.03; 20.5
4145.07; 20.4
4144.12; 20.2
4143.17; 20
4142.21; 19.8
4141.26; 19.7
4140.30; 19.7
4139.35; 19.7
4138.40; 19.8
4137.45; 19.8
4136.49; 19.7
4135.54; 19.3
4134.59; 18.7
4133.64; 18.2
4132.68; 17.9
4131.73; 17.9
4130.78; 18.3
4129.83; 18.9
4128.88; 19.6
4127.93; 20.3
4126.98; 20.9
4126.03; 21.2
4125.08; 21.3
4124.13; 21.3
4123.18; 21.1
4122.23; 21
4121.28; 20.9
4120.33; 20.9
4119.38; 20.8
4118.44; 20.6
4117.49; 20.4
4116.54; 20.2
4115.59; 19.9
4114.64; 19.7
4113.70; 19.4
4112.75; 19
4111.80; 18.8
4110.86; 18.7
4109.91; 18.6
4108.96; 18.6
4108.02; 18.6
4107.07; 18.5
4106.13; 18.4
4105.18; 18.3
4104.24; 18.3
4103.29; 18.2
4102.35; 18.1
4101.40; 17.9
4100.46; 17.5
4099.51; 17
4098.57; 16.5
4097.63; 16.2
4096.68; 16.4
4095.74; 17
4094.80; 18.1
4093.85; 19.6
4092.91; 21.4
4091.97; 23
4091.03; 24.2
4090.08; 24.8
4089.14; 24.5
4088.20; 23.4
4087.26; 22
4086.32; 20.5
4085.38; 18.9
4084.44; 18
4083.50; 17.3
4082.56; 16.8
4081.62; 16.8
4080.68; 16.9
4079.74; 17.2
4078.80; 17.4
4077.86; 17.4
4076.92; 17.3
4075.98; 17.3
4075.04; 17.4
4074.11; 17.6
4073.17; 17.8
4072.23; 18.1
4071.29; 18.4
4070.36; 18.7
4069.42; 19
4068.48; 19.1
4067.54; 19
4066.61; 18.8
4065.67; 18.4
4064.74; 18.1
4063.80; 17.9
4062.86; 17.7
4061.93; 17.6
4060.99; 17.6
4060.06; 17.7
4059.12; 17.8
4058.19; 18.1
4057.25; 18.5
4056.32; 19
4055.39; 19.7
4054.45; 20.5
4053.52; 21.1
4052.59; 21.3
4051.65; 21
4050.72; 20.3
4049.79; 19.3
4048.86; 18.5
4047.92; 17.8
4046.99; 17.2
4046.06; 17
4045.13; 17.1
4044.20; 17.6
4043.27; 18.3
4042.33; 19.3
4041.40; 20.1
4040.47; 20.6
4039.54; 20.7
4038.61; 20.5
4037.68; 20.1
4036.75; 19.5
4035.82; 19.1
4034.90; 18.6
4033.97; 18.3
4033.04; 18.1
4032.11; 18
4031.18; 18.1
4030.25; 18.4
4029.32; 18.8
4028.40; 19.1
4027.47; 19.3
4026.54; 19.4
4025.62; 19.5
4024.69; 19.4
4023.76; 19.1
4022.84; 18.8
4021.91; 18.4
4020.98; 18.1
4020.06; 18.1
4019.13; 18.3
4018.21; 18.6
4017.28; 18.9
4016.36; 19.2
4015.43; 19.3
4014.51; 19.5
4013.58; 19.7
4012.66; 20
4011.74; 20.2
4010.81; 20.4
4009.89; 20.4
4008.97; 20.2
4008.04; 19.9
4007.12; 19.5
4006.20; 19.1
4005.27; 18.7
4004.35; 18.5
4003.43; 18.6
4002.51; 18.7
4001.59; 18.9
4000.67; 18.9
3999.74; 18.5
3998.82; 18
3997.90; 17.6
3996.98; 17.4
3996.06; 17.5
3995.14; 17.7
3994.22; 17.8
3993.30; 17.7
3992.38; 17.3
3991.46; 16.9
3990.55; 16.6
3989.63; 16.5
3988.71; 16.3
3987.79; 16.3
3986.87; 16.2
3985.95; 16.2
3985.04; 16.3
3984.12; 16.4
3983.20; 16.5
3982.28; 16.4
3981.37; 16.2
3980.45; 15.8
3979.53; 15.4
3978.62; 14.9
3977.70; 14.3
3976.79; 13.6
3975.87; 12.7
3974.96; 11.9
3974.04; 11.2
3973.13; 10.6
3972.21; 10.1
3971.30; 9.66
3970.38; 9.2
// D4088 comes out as 1.7 angstrom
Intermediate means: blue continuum 19.1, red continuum 19.8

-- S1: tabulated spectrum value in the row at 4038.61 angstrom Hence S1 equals 20.5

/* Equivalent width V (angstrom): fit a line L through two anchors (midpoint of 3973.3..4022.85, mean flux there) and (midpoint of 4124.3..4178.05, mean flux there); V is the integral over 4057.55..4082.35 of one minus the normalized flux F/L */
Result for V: 0.7 angstrom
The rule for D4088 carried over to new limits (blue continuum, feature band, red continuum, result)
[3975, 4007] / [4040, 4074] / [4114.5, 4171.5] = -1.08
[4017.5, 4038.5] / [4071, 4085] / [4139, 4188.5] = 1.15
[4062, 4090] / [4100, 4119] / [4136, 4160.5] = 0.32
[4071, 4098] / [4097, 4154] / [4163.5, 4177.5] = -1.76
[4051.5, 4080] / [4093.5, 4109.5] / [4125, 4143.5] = 0.98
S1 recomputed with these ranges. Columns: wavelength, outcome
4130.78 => 18.3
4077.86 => 17.4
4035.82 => 19.1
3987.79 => 16.3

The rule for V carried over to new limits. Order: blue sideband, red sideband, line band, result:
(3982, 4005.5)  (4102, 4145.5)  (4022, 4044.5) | -1.3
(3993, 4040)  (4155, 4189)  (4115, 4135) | -1.1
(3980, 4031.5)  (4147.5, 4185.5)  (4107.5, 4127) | -1.2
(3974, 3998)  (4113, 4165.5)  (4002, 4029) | -4.0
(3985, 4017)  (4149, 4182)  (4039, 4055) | -0.6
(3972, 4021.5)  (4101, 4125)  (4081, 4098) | -0.8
